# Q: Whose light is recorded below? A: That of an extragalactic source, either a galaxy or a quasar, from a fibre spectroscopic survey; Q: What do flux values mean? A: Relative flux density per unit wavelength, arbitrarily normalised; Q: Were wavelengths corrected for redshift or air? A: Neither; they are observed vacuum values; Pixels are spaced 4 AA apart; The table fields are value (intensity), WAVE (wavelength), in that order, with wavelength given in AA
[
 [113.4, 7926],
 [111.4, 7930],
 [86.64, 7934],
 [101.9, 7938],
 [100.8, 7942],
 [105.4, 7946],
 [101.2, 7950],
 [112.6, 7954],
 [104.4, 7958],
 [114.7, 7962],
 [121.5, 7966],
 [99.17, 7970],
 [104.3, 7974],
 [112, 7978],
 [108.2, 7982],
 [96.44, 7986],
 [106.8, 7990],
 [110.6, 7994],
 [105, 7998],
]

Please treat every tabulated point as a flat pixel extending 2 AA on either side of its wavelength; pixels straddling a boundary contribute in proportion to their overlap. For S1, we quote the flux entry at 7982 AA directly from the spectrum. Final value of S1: 108.2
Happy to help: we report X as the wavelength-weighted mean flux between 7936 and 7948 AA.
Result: 103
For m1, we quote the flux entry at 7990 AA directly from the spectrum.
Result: 106.8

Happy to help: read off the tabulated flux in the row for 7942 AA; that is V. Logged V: 100.8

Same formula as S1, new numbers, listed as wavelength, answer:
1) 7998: 105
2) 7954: 112.6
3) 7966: 121.5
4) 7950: 101.2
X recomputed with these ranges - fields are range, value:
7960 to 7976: 110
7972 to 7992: 106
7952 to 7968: 113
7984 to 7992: 102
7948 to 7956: 107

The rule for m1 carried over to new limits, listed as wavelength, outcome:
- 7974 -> 104.3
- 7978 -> 112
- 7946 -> 105.4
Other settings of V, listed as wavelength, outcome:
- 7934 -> 86.64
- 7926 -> 113.4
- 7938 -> 101.9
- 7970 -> 99.17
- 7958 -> 104.4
